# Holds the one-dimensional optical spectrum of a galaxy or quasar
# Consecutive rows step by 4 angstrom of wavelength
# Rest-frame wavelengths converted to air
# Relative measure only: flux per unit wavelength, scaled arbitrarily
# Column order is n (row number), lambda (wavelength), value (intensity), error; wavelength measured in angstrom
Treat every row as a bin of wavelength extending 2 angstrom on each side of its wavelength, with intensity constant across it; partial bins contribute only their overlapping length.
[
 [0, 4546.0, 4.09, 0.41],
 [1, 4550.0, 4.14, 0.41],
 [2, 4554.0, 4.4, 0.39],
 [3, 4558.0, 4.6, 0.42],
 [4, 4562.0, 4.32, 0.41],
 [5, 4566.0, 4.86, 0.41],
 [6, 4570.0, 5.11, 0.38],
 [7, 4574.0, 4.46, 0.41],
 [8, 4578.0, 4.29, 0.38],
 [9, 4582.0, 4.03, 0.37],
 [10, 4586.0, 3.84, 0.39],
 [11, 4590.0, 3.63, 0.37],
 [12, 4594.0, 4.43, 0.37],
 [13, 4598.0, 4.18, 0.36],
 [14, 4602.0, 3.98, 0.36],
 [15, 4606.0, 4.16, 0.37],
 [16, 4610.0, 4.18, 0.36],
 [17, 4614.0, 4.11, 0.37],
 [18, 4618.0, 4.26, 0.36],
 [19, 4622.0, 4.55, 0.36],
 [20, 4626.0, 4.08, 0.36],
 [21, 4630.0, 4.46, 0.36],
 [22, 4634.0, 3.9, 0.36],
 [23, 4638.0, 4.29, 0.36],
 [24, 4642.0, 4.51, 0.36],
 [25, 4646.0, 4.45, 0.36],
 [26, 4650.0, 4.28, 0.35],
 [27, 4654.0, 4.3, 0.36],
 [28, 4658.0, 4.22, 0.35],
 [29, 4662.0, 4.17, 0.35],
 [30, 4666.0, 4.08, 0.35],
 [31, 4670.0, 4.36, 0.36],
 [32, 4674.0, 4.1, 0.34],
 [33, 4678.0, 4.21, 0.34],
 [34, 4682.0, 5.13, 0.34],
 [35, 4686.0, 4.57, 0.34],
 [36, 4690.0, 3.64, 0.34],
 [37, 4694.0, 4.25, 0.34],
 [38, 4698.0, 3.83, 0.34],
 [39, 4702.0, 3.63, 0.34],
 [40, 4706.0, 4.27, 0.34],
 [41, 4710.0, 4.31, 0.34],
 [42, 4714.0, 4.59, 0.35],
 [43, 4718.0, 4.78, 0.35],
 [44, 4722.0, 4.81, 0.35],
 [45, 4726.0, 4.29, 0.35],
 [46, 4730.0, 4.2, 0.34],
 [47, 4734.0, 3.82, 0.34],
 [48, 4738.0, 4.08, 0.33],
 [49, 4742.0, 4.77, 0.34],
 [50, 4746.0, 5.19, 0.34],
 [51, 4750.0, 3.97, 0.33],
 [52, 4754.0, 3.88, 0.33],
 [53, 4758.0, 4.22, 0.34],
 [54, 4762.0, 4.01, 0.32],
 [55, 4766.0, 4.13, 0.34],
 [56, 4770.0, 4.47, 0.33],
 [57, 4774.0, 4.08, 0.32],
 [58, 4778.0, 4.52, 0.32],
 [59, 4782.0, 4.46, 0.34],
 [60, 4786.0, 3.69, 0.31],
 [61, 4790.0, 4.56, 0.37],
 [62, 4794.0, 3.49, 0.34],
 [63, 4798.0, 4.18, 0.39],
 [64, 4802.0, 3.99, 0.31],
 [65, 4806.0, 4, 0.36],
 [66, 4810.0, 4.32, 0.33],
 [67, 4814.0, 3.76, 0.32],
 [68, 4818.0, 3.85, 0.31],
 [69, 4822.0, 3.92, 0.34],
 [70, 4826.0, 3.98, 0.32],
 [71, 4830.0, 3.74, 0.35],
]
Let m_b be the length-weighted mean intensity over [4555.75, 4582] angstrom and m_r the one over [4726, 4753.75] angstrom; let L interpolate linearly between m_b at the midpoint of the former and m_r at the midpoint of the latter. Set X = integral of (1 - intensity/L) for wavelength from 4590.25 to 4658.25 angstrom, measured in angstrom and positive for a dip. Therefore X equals 3.6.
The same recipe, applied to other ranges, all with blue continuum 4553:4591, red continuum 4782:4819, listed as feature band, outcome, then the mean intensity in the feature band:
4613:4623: 0.0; 4.3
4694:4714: 0.3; 4.09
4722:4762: -1.7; 4.28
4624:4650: -0.1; 4.28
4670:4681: -0.2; 4.28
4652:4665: 0.1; 4.22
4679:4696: -0.8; 4.39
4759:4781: -1.0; 4.25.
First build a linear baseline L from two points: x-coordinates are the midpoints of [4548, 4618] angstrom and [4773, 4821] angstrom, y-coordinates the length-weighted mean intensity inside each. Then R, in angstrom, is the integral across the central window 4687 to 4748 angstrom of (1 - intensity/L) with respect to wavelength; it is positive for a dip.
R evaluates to -2.3 angstrom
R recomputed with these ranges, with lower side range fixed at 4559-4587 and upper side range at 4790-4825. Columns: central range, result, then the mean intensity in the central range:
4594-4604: 0.6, 4.15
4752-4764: 0.1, 4.04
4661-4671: 0.2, 4.19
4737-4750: -1.6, 4.62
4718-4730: -1.1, 4.53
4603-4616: 0.7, 4.14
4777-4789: -0.6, 4.23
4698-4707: 0.6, 3.89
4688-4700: 0.8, 3.91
